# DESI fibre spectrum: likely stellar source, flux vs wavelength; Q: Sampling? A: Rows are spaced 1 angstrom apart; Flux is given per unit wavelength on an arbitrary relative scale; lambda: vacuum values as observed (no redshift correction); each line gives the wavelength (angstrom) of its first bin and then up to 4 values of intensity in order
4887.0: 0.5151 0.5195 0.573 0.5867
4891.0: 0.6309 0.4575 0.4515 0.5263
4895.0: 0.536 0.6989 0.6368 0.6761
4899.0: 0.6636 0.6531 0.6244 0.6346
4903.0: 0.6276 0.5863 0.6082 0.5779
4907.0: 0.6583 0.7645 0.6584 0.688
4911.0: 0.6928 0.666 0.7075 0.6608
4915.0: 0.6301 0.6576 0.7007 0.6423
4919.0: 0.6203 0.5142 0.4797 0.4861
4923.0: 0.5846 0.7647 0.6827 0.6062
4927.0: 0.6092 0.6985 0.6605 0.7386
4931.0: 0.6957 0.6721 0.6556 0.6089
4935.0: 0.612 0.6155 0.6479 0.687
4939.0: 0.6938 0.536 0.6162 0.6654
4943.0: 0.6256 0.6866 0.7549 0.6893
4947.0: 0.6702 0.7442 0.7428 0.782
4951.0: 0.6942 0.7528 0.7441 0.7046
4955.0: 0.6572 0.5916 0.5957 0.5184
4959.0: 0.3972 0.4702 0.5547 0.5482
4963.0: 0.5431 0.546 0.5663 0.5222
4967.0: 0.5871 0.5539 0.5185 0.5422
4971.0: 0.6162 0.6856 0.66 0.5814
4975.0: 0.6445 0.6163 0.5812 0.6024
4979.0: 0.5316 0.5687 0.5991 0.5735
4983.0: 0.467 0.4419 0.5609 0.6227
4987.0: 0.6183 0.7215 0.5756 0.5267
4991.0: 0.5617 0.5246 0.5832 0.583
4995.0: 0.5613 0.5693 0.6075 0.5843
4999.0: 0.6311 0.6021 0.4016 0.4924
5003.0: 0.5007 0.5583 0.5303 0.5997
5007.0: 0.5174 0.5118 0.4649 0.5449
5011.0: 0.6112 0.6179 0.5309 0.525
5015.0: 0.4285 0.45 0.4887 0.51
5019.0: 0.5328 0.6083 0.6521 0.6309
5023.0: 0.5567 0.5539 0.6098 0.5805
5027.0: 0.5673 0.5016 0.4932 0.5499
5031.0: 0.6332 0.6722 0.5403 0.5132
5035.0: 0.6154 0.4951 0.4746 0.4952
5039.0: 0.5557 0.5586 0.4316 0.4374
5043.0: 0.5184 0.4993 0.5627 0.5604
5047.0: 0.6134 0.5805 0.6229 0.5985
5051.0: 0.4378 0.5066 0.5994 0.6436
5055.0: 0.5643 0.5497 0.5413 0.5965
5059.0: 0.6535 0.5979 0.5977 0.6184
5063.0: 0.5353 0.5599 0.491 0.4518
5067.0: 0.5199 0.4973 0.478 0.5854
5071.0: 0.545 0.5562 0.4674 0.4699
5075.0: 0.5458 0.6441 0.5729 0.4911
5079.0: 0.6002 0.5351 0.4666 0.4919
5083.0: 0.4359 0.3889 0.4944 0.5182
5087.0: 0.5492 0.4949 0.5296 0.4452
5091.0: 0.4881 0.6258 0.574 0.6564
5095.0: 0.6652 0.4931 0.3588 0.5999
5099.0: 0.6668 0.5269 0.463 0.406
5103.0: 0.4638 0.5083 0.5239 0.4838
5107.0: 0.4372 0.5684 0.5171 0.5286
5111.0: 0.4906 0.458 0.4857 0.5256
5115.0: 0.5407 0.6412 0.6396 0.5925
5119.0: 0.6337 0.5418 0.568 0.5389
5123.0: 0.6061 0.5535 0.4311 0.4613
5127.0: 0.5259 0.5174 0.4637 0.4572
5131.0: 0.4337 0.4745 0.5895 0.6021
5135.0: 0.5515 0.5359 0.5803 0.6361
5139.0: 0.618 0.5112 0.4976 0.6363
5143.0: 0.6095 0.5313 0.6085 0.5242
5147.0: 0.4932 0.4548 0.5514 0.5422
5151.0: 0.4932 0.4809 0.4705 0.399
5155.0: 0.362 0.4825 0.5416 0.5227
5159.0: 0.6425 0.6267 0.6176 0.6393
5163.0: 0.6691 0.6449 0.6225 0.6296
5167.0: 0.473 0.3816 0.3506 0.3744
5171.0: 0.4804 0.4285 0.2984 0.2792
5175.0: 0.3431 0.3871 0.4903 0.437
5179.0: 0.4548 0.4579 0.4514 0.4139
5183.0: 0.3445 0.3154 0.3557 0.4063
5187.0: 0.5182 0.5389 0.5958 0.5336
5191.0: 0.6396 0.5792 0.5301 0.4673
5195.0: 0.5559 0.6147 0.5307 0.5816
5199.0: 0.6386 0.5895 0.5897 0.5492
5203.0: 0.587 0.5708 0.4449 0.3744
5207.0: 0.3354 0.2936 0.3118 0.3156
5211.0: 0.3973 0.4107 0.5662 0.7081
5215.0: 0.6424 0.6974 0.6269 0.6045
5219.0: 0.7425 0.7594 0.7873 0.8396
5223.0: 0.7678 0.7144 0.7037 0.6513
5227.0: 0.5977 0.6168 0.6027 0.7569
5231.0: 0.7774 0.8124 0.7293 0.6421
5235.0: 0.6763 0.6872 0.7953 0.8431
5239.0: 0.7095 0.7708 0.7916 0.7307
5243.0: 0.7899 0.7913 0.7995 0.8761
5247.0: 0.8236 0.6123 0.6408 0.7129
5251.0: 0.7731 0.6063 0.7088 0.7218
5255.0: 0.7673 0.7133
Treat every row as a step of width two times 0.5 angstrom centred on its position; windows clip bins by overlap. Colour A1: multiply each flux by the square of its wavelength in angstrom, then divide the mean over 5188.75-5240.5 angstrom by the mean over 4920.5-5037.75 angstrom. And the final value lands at 1.14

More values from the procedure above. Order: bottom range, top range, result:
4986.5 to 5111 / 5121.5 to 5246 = 1.09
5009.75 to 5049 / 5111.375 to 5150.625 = 1.03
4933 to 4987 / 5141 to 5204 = 0.90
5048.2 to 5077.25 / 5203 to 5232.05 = 1.15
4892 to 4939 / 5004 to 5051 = 0.90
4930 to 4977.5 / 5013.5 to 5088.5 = 0.90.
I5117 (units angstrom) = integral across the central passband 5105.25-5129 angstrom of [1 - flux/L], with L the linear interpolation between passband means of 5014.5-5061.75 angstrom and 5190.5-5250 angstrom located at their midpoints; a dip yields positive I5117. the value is 2.3 angstrom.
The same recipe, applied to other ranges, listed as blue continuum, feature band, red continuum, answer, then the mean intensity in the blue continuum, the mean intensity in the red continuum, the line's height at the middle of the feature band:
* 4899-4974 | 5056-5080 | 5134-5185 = 0.21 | 0.633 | 0.497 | 0.553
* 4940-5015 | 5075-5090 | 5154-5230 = 1.21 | 0.588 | 0.529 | 0.559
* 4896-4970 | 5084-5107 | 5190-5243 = 3.94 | 0.634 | 0.621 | 0.627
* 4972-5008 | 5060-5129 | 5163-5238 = 3.89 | 0.569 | 0.549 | 0.559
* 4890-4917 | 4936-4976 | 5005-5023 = -2.36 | 0.63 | 0.543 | 0.589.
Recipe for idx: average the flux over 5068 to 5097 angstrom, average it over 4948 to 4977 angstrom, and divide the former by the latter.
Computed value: 0.9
